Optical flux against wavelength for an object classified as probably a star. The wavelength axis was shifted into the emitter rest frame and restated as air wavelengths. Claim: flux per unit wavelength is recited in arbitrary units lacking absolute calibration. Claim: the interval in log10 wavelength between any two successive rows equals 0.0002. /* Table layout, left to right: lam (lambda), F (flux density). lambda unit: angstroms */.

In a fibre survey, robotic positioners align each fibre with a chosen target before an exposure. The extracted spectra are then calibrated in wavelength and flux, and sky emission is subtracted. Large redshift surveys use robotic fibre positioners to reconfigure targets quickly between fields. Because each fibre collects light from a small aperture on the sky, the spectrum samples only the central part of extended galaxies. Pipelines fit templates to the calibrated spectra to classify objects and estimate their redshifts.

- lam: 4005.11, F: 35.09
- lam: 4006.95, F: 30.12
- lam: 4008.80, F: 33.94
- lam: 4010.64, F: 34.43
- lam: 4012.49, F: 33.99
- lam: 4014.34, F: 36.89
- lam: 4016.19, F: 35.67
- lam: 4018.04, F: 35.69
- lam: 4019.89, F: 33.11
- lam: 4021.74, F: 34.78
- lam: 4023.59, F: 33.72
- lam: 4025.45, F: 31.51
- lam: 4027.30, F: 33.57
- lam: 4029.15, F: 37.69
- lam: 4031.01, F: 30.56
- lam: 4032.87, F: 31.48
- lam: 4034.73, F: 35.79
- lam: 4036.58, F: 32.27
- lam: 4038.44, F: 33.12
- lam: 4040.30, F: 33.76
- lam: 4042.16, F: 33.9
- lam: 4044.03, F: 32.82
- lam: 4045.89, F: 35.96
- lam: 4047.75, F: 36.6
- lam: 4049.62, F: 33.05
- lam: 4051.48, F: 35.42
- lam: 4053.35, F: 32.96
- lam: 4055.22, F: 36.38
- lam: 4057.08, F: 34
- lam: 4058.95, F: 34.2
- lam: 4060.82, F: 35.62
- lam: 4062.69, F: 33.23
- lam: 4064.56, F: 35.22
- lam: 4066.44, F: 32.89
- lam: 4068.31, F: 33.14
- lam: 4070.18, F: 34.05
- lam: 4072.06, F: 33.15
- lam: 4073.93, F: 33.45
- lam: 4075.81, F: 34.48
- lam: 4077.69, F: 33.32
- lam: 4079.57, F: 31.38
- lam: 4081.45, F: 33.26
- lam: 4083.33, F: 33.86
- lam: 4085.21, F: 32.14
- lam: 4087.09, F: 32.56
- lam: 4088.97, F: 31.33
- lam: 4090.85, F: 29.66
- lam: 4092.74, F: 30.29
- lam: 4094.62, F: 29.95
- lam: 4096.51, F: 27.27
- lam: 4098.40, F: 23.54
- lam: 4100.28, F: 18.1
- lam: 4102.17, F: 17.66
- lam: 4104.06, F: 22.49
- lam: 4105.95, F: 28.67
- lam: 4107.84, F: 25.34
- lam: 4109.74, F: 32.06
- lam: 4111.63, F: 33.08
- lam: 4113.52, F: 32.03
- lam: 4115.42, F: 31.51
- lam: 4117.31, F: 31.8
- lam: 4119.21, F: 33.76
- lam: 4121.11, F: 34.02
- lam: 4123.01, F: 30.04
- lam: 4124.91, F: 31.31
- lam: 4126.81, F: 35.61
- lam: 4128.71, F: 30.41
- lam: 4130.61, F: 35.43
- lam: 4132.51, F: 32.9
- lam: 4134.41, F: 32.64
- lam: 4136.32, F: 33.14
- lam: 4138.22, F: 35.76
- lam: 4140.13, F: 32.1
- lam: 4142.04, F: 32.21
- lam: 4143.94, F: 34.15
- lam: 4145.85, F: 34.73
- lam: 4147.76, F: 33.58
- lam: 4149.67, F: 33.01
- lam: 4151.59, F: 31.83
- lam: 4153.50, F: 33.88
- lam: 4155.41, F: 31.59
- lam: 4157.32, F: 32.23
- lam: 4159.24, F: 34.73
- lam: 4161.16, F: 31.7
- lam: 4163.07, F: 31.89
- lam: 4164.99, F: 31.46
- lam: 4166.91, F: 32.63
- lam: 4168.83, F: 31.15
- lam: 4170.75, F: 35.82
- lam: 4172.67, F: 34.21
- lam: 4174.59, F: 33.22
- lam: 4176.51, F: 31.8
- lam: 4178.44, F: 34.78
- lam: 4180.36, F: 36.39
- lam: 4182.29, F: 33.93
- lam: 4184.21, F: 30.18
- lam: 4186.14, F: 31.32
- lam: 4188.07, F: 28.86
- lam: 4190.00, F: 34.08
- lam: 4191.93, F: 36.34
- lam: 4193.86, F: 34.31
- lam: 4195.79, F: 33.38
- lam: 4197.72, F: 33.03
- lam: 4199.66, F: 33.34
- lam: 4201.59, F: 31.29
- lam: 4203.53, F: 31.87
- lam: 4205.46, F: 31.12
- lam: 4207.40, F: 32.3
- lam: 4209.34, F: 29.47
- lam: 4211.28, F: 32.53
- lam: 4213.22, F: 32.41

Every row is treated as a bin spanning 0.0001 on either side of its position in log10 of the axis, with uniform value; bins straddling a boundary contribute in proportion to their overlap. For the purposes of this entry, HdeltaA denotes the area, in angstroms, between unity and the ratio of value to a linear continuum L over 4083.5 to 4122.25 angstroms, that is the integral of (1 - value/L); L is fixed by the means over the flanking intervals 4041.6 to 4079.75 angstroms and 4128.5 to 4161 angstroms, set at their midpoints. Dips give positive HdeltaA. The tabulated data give 5.4 angstroms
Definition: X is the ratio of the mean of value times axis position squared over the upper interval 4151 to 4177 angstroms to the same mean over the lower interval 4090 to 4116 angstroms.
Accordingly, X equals 1.24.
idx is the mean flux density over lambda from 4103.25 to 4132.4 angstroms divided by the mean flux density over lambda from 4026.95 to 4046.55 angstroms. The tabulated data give 0.9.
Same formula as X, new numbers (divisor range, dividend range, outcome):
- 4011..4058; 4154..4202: 1.03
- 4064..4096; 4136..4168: 1.05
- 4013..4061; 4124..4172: 1.02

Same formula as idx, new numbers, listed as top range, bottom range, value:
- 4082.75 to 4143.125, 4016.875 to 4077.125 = 0.89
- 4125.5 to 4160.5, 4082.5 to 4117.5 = 1.17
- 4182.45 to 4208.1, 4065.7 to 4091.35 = 0.99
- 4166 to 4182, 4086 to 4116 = 1.21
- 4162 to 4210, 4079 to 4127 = 1.11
